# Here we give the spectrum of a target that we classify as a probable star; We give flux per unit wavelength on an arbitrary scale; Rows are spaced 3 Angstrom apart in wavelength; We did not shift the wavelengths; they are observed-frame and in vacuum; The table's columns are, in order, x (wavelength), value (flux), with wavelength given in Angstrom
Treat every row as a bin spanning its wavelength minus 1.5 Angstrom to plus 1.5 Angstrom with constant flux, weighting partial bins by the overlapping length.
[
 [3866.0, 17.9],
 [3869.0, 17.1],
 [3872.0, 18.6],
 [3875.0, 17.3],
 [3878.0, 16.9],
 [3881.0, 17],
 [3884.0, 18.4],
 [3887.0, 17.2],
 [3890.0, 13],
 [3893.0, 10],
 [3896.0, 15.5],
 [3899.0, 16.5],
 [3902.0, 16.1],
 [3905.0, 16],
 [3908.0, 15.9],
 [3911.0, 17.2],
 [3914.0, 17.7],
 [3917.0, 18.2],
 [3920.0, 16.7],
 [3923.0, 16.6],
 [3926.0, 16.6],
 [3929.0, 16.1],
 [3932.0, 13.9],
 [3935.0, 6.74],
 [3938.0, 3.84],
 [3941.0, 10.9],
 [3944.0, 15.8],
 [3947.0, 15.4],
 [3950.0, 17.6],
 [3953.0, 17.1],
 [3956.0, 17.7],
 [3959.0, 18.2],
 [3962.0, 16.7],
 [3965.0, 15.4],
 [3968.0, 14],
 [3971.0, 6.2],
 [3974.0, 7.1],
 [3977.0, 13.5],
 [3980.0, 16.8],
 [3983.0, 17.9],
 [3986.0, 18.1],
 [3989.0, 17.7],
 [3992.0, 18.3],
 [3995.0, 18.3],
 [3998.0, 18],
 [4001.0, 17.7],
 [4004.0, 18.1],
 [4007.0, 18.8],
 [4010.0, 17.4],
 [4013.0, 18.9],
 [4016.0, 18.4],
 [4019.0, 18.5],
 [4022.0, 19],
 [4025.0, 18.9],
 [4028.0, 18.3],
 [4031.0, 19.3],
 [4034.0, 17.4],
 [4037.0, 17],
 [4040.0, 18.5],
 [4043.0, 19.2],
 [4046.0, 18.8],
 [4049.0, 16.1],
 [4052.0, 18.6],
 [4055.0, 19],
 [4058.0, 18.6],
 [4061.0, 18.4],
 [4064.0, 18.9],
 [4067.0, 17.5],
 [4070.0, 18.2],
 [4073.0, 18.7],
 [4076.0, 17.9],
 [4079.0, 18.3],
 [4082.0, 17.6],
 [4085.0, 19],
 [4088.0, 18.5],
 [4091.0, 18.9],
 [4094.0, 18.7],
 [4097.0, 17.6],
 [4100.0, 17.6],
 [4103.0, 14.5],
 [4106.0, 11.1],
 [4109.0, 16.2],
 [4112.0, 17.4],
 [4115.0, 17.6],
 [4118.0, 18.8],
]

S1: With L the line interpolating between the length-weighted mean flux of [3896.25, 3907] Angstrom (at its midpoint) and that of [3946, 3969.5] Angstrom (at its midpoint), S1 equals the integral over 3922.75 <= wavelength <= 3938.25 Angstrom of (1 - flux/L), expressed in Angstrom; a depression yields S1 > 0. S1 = 3.5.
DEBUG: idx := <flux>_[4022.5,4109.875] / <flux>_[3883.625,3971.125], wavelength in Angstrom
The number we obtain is 1.2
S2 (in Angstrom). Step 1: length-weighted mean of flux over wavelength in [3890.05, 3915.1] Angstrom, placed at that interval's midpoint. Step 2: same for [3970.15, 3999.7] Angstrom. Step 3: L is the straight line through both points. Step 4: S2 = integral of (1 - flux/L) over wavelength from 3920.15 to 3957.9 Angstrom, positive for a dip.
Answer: 3.07 Angstrom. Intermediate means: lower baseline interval 15.4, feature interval 14.2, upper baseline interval 15.4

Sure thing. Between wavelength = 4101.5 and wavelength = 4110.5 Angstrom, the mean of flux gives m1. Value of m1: 13.9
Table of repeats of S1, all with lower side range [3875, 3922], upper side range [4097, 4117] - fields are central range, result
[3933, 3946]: 5.2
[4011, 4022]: -1.7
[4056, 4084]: -4.0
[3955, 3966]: -0.6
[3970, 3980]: 3.6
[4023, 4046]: -3.4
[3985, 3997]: -1.5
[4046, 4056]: -1.2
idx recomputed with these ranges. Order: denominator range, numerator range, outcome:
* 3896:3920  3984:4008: 1.08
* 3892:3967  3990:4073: 1.21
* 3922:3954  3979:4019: 1.33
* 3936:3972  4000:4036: 1.31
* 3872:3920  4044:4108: 1.09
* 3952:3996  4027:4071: 1.18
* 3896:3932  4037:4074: 1.11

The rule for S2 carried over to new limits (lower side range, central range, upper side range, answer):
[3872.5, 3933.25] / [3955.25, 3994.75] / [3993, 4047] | 5.1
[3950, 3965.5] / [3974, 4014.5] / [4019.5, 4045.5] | 1.3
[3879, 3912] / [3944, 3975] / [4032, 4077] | 3.6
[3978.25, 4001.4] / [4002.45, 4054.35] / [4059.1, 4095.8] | -0.7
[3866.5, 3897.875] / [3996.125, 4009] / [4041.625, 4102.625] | -0.5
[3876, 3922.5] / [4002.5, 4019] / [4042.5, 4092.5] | -0.7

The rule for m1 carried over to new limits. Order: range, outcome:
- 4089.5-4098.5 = 18.4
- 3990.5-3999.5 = 18.2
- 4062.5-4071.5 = 18.2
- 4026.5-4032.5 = 18.8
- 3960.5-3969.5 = 15.4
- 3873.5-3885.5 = 17.4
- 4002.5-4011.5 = 18.1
